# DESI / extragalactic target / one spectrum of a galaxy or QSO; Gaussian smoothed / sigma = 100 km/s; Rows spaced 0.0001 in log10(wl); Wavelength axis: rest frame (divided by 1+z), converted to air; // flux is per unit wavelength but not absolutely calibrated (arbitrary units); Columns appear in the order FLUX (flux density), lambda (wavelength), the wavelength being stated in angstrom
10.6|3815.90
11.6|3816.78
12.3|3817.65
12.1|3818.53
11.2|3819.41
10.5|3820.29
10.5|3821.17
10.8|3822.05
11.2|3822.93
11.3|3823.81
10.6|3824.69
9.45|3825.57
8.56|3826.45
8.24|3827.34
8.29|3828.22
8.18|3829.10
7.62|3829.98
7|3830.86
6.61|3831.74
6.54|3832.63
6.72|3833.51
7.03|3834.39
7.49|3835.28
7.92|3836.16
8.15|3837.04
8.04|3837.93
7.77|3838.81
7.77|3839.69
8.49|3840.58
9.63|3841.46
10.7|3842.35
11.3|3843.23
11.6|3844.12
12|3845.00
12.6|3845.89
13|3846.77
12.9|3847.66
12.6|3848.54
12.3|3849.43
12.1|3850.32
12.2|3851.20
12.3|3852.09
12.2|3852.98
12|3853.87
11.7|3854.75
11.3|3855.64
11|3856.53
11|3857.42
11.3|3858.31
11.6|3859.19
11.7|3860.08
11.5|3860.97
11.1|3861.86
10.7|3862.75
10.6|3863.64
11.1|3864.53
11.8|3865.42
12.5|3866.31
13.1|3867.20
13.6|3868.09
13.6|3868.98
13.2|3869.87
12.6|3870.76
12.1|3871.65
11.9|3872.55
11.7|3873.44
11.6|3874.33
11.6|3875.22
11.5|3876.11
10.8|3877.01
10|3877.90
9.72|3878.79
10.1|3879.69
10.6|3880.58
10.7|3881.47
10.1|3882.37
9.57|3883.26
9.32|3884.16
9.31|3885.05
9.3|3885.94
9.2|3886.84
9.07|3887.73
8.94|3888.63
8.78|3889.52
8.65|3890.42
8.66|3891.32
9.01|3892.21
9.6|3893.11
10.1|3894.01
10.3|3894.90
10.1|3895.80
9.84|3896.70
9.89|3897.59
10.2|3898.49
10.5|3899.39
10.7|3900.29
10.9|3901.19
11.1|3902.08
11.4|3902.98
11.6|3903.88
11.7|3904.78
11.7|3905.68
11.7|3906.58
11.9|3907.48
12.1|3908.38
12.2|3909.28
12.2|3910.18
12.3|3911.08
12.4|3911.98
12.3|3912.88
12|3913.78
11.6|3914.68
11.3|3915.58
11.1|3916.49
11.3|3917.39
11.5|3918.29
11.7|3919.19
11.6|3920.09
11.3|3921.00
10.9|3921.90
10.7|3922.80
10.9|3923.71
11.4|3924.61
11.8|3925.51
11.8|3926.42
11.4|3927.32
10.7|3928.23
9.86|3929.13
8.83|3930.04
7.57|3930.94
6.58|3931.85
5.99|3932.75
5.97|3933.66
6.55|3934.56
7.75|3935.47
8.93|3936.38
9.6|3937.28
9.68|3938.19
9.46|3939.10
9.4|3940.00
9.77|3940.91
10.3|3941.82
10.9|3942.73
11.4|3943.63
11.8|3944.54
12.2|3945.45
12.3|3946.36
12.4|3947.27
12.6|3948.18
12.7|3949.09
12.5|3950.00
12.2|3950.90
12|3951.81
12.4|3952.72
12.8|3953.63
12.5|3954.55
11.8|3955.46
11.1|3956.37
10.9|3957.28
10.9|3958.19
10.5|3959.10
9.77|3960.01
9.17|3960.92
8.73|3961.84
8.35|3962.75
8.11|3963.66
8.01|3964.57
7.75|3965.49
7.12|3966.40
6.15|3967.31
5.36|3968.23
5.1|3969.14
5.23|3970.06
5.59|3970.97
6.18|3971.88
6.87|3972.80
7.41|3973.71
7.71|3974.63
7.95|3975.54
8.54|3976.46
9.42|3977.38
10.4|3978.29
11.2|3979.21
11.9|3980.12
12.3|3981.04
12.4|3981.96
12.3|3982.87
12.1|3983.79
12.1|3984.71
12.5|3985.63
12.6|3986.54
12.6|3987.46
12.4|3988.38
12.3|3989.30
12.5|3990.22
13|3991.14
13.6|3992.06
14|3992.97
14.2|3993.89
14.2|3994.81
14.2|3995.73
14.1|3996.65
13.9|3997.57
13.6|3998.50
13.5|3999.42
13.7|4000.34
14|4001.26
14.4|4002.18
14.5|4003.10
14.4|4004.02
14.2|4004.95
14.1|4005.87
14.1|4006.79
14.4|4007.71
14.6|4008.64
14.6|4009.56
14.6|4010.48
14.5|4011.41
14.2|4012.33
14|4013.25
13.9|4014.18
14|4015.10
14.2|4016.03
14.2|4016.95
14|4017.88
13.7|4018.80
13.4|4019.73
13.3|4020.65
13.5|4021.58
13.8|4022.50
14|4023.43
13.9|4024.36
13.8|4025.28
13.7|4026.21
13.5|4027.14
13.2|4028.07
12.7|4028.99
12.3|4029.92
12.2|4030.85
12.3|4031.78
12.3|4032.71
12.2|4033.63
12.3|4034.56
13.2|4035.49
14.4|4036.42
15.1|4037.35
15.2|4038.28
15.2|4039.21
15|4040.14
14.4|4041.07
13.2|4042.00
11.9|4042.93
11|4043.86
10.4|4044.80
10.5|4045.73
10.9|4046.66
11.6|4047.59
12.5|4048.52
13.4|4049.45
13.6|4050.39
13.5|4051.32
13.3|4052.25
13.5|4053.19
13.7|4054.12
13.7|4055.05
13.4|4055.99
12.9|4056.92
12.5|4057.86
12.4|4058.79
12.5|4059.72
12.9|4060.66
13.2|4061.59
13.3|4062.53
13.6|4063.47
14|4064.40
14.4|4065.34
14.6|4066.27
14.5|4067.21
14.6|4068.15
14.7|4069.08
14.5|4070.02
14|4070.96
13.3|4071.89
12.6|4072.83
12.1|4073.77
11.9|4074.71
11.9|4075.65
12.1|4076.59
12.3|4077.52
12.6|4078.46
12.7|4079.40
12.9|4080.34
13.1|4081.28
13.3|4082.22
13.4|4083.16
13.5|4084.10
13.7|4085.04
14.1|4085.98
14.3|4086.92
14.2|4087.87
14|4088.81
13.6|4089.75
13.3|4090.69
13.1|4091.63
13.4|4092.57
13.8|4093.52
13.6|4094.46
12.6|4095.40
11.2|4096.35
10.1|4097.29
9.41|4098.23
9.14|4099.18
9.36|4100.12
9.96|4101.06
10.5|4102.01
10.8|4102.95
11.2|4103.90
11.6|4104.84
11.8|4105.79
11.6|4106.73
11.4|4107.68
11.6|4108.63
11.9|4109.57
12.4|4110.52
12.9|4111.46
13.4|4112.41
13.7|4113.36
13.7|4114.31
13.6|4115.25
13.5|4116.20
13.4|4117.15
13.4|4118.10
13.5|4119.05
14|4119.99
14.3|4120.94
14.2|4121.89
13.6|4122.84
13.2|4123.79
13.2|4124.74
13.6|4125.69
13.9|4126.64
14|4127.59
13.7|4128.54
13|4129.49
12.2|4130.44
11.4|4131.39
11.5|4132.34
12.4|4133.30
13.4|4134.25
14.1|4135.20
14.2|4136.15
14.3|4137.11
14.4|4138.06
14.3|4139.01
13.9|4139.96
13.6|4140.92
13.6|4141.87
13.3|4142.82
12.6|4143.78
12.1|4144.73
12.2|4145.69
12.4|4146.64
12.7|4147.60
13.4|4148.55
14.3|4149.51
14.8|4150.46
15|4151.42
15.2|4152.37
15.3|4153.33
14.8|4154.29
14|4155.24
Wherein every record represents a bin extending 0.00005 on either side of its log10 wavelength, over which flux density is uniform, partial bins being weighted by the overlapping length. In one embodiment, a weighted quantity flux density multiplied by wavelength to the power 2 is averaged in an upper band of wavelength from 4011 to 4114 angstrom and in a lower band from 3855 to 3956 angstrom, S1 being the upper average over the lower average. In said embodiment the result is 1.29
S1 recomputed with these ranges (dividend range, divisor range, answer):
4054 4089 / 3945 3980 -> 1.48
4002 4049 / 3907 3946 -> 1.35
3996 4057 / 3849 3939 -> 1.34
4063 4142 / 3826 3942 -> 1.39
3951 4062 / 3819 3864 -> 1.30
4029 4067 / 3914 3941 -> 1.40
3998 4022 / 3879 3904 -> 1.51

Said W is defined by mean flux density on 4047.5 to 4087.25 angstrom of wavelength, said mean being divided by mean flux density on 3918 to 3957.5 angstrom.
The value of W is 1.3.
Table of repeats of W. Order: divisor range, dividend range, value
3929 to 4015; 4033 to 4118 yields 1.16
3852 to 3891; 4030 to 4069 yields 1.19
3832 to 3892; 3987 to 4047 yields 1.27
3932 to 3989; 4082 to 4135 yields 1.29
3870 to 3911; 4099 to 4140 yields 1.21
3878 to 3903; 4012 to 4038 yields 1.37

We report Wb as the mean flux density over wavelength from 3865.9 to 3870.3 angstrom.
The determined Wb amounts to 13.2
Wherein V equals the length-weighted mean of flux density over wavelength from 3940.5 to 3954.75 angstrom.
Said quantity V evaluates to 11.9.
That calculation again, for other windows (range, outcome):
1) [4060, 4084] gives 13.3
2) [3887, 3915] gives 10.7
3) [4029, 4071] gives 13.2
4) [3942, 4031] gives 11.9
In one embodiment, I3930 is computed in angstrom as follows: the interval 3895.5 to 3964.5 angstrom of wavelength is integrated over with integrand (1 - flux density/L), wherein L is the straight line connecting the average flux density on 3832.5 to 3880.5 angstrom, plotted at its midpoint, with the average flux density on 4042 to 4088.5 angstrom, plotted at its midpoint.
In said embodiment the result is 5.8 angstrom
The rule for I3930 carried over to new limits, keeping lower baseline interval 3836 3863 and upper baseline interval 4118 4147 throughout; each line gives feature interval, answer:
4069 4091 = -0.5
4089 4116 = 2.3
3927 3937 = 3.0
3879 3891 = 1.9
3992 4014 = -3.4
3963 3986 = 6.3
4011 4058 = -2.8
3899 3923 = -0.1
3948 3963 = 0.8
